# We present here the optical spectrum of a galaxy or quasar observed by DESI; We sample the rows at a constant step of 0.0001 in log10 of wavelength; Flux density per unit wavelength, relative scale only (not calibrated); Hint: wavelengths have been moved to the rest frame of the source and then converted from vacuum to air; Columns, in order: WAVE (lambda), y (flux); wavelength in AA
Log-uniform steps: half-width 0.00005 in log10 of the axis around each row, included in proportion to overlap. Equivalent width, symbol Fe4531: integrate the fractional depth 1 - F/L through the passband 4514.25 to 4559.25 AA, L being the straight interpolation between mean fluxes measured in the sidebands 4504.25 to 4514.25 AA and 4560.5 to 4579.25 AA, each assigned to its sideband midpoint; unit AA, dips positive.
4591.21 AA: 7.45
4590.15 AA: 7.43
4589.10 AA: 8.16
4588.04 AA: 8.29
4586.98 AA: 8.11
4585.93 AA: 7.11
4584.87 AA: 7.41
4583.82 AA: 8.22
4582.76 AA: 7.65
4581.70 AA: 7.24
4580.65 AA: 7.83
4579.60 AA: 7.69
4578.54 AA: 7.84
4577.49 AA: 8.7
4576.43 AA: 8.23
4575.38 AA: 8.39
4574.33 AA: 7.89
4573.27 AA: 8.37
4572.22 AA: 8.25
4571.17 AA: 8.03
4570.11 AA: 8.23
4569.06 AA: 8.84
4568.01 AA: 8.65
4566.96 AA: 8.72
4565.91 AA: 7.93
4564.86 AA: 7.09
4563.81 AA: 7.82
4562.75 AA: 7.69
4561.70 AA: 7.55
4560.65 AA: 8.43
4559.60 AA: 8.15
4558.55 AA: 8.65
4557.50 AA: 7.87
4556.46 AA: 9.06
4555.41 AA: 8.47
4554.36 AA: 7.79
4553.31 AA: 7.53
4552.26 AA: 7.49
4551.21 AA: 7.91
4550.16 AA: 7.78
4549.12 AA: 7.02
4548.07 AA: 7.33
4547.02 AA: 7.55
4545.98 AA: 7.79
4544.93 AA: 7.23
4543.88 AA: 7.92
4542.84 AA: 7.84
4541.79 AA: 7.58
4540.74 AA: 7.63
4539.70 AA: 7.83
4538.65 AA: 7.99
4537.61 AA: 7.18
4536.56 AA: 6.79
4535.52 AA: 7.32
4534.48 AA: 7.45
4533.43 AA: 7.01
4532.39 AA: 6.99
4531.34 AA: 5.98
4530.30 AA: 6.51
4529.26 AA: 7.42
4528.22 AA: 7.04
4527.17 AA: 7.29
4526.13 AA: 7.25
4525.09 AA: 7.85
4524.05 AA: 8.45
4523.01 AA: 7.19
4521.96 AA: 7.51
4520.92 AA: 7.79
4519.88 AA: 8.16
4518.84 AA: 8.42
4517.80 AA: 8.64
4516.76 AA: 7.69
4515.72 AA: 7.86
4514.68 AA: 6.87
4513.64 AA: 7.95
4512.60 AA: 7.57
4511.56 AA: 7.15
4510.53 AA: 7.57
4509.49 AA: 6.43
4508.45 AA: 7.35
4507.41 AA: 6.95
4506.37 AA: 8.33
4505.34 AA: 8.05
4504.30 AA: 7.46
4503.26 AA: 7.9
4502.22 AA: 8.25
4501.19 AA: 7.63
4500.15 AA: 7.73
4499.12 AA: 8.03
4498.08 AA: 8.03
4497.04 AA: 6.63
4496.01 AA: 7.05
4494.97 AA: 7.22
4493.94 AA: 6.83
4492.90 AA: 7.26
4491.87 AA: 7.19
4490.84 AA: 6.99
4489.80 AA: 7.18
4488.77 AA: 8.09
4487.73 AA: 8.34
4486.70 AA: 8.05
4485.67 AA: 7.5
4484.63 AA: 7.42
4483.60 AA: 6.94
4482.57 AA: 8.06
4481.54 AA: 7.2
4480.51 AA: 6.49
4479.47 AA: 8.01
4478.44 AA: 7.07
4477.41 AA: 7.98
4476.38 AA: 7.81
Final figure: 1.0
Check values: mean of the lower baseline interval 7.48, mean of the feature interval 7.61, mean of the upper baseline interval 8.13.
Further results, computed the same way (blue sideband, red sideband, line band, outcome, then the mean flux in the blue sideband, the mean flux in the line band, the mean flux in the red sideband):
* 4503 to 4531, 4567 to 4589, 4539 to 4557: 0.2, 7.57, 7.75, 8.06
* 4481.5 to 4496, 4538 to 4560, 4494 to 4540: 0.8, 7.44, 7.49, 7.83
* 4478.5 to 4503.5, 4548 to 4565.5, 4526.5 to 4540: 1.1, 7.49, 7.13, 7.87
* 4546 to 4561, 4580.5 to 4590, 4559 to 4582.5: -0.7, 7.92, 8.07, 7.77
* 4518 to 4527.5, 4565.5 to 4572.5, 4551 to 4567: 0.5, 7.81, 7.99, 8.39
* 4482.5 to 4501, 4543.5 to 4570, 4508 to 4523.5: 0.1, 7.46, 7.61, 7.94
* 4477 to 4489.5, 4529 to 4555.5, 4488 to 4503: 0.2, 7.58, 7.46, 7.42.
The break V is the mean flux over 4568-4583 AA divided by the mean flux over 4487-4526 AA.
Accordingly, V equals 1.07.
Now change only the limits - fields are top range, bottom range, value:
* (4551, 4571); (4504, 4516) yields 1.09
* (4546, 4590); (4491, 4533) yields 1.07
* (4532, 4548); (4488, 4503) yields 1.00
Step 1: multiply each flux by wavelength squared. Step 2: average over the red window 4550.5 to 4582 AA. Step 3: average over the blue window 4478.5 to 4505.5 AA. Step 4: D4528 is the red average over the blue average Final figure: 1.11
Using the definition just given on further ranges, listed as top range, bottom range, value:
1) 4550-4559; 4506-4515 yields 1.12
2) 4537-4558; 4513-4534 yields 1.04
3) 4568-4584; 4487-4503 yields 1.12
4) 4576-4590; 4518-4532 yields 1.08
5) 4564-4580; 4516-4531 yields 1.09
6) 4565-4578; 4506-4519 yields 1.13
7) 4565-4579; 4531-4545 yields 1.14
